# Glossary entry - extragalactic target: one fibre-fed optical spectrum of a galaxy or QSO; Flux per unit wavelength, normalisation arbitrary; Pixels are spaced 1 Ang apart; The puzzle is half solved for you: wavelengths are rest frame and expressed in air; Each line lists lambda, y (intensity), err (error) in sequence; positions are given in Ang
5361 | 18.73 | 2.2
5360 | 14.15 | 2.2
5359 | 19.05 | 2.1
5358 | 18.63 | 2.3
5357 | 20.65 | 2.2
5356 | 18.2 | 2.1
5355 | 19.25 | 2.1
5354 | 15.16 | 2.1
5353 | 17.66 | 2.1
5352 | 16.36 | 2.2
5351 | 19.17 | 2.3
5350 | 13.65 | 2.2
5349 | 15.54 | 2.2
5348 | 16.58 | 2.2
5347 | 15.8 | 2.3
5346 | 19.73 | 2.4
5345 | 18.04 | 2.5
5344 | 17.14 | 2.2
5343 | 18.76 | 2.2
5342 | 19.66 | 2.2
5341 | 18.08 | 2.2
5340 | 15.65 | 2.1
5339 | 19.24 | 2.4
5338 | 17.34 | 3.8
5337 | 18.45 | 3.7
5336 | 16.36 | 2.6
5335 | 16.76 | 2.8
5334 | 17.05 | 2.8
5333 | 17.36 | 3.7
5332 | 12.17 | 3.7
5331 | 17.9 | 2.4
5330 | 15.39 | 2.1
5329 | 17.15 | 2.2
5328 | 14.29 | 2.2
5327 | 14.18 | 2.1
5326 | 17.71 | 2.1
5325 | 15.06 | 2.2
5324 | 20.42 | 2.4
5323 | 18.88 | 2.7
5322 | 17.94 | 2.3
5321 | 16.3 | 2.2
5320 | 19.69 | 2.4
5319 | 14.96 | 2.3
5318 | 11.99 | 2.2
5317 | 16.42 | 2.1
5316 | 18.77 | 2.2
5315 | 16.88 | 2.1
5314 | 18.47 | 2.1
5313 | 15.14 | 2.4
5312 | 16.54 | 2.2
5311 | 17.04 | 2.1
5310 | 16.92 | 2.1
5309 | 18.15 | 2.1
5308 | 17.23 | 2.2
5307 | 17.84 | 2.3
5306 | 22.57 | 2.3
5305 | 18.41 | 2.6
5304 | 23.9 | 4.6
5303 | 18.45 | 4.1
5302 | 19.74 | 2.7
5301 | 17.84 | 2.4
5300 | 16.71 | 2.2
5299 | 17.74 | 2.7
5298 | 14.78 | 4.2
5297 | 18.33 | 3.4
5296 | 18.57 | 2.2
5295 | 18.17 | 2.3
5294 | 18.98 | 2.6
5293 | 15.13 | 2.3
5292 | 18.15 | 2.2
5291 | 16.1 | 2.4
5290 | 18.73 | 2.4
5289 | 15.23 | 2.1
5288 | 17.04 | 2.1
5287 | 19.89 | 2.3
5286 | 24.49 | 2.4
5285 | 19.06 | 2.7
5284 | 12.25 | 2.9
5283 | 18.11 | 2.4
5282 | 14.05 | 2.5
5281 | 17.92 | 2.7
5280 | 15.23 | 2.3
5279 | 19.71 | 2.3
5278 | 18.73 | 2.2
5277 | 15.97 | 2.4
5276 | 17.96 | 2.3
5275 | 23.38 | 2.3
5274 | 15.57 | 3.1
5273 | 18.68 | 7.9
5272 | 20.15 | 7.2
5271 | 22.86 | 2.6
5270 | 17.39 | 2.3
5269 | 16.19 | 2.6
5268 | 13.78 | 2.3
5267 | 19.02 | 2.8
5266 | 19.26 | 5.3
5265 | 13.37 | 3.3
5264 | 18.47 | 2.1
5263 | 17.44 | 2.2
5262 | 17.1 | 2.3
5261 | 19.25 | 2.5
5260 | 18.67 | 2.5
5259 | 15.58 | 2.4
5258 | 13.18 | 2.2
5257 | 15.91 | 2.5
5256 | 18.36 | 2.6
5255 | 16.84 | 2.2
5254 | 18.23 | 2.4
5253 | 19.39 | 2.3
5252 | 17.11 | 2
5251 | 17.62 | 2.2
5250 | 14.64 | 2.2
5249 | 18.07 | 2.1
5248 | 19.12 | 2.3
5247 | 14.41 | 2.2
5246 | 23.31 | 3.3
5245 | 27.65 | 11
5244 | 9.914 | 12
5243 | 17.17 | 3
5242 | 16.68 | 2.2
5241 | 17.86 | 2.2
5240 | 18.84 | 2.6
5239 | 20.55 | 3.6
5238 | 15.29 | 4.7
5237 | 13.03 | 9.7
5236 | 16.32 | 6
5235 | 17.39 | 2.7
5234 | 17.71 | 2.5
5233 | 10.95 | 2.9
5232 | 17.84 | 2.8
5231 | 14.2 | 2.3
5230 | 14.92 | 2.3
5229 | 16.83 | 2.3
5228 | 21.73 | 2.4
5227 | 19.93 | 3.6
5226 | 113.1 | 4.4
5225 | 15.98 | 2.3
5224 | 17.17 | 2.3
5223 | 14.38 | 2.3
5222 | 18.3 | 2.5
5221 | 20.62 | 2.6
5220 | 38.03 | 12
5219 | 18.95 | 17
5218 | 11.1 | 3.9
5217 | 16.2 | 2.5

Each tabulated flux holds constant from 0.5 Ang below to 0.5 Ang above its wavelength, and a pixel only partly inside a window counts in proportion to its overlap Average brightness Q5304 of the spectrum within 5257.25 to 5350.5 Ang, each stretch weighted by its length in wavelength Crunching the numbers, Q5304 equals 17.4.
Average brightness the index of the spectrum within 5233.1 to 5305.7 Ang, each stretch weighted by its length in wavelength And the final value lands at 17.7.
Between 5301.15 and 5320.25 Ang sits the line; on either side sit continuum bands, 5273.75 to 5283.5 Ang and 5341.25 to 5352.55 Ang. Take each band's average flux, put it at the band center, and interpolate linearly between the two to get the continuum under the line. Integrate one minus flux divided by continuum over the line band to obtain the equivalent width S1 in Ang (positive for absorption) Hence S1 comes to -0.3 Ang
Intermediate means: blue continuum 17.7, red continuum 17.3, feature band 17.8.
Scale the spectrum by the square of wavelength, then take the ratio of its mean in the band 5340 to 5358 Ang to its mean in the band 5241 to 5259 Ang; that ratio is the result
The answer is 1.05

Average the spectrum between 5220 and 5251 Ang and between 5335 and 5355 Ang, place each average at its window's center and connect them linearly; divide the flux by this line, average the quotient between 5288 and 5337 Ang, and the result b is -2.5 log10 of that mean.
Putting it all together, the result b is 0.06 mag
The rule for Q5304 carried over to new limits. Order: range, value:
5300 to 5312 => 18.7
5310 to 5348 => 17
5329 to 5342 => 16.9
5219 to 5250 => 21.1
